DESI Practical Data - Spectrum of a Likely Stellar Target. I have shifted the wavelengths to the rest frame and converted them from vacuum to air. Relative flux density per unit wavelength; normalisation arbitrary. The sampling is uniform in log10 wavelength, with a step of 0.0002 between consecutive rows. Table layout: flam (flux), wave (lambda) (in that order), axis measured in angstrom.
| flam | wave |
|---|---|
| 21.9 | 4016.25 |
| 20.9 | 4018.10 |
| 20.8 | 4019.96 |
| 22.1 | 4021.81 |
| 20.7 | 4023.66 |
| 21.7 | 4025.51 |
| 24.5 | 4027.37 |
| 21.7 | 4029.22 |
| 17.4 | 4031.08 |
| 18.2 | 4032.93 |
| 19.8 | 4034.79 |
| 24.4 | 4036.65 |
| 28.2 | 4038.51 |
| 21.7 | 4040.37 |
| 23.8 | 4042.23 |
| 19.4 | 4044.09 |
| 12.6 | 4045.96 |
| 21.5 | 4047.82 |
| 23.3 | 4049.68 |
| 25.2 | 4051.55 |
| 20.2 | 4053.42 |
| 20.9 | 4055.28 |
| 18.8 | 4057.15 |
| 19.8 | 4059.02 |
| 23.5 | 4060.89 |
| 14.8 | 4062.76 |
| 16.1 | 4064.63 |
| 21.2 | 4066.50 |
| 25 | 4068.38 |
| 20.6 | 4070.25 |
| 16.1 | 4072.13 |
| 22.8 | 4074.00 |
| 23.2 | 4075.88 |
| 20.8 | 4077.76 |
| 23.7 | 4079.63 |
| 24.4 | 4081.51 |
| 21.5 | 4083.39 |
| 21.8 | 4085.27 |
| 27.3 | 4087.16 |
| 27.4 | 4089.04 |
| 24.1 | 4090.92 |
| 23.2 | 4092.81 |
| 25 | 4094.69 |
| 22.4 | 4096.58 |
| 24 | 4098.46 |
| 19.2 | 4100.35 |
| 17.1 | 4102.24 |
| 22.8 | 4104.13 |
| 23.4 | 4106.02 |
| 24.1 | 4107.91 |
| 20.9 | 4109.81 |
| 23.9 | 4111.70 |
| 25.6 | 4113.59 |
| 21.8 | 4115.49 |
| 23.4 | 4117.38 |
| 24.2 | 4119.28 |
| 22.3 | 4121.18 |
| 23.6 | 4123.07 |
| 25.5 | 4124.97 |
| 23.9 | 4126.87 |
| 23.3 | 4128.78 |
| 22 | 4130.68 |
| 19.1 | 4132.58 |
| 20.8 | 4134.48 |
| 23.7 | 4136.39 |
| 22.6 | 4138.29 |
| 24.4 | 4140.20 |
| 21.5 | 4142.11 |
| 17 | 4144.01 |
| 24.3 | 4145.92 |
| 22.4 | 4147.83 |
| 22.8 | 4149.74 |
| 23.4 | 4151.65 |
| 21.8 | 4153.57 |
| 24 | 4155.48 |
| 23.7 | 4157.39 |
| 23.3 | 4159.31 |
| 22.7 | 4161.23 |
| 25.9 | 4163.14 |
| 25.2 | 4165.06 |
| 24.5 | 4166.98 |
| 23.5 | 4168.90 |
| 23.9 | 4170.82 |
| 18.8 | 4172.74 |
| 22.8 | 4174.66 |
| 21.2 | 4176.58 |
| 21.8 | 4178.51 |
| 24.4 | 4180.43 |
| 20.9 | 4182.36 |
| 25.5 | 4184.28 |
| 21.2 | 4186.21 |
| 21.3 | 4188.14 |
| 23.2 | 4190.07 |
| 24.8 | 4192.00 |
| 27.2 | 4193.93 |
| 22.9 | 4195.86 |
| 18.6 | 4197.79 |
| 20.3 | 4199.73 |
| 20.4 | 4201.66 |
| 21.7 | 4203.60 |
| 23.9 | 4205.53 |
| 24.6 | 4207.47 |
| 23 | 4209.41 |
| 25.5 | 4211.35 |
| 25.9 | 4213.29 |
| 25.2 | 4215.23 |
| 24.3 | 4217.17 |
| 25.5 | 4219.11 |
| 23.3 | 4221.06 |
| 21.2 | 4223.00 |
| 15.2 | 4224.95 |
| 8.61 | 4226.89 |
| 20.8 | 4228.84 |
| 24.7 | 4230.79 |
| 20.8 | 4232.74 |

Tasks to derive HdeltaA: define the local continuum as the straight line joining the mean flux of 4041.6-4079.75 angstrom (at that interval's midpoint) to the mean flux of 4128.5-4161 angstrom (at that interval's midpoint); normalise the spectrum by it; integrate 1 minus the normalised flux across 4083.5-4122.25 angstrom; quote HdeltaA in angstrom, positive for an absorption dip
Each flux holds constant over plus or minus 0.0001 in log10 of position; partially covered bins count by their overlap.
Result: -3.1 angstrom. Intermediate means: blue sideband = 20.5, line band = 23.2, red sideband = 22.3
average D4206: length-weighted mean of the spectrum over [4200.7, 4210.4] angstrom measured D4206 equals 22.7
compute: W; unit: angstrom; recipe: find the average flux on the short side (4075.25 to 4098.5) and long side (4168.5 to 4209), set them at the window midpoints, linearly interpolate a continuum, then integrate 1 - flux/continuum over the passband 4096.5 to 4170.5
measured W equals 1.1 angstrom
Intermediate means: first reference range 23.8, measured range 22.8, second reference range 22.5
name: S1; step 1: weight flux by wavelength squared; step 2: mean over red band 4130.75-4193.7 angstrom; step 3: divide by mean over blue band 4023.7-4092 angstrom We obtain 1.1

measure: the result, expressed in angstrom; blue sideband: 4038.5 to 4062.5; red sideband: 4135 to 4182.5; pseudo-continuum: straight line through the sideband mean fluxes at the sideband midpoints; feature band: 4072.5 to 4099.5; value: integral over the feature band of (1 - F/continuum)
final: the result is -2.4 angstrom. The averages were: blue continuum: 21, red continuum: 22.8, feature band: 23.5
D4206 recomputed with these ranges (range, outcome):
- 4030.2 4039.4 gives 21.6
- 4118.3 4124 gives 23.4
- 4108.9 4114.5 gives 23.5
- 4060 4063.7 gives 19.1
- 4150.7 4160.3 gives 23.2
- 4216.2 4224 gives 23.5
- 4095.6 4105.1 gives 21.1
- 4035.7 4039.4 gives 26.2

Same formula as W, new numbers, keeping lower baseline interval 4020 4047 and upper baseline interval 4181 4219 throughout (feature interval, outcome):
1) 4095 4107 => 0.2 angstrom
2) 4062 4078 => 1.1 angstrom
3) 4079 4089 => -1.0 angstrom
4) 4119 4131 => -0.7 angstrom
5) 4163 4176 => -0.2 angstrom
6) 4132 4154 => 0.5 angstrom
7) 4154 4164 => -0.5 angstrom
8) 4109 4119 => -0.5 angstrom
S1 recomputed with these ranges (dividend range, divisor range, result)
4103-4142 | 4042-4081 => 1.15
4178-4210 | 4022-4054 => 1.14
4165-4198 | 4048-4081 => 1.15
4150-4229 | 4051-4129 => 1.06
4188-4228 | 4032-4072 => 1.15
